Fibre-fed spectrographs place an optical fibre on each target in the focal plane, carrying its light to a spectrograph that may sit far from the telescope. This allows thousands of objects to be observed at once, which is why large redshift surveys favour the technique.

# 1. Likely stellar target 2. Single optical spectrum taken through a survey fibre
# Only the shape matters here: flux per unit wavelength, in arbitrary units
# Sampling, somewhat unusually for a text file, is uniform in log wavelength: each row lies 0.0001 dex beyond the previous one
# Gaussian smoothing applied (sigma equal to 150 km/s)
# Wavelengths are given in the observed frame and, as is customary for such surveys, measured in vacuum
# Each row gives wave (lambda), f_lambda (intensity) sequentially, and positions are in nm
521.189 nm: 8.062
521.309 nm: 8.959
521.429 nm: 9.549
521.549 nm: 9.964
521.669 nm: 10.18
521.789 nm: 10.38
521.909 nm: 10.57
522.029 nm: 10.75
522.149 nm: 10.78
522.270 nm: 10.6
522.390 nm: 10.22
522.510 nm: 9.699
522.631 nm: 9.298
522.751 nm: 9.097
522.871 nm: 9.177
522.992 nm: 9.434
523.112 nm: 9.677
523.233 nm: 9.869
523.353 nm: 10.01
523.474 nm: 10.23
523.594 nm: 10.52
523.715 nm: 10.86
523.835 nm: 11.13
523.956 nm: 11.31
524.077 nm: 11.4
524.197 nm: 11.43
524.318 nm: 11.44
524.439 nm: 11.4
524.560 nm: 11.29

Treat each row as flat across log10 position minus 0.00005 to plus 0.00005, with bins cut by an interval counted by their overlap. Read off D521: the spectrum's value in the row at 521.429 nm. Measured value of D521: 9.549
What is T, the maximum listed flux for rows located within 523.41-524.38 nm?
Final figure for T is 11.44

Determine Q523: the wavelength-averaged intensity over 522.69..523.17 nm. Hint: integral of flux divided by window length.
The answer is 9.36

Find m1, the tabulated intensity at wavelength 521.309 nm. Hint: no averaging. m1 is 8.959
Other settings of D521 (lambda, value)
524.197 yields 11.43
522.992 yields 9.434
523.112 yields 9.677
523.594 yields 10.52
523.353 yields 10.01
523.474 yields 10.23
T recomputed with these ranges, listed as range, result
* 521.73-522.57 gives 10.78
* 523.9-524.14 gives 11.4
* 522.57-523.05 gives 9.434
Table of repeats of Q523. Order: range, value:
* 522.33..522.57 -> 9.98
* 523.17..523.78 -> 10.3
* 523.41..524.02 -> 10.8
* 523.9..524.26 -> 11.4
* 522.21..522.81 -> 9.79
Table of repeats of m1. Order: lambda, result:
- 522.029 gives 10.75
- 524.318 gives 11.44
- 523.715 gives 10.86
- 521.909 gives 10.57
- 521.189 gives 8.062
